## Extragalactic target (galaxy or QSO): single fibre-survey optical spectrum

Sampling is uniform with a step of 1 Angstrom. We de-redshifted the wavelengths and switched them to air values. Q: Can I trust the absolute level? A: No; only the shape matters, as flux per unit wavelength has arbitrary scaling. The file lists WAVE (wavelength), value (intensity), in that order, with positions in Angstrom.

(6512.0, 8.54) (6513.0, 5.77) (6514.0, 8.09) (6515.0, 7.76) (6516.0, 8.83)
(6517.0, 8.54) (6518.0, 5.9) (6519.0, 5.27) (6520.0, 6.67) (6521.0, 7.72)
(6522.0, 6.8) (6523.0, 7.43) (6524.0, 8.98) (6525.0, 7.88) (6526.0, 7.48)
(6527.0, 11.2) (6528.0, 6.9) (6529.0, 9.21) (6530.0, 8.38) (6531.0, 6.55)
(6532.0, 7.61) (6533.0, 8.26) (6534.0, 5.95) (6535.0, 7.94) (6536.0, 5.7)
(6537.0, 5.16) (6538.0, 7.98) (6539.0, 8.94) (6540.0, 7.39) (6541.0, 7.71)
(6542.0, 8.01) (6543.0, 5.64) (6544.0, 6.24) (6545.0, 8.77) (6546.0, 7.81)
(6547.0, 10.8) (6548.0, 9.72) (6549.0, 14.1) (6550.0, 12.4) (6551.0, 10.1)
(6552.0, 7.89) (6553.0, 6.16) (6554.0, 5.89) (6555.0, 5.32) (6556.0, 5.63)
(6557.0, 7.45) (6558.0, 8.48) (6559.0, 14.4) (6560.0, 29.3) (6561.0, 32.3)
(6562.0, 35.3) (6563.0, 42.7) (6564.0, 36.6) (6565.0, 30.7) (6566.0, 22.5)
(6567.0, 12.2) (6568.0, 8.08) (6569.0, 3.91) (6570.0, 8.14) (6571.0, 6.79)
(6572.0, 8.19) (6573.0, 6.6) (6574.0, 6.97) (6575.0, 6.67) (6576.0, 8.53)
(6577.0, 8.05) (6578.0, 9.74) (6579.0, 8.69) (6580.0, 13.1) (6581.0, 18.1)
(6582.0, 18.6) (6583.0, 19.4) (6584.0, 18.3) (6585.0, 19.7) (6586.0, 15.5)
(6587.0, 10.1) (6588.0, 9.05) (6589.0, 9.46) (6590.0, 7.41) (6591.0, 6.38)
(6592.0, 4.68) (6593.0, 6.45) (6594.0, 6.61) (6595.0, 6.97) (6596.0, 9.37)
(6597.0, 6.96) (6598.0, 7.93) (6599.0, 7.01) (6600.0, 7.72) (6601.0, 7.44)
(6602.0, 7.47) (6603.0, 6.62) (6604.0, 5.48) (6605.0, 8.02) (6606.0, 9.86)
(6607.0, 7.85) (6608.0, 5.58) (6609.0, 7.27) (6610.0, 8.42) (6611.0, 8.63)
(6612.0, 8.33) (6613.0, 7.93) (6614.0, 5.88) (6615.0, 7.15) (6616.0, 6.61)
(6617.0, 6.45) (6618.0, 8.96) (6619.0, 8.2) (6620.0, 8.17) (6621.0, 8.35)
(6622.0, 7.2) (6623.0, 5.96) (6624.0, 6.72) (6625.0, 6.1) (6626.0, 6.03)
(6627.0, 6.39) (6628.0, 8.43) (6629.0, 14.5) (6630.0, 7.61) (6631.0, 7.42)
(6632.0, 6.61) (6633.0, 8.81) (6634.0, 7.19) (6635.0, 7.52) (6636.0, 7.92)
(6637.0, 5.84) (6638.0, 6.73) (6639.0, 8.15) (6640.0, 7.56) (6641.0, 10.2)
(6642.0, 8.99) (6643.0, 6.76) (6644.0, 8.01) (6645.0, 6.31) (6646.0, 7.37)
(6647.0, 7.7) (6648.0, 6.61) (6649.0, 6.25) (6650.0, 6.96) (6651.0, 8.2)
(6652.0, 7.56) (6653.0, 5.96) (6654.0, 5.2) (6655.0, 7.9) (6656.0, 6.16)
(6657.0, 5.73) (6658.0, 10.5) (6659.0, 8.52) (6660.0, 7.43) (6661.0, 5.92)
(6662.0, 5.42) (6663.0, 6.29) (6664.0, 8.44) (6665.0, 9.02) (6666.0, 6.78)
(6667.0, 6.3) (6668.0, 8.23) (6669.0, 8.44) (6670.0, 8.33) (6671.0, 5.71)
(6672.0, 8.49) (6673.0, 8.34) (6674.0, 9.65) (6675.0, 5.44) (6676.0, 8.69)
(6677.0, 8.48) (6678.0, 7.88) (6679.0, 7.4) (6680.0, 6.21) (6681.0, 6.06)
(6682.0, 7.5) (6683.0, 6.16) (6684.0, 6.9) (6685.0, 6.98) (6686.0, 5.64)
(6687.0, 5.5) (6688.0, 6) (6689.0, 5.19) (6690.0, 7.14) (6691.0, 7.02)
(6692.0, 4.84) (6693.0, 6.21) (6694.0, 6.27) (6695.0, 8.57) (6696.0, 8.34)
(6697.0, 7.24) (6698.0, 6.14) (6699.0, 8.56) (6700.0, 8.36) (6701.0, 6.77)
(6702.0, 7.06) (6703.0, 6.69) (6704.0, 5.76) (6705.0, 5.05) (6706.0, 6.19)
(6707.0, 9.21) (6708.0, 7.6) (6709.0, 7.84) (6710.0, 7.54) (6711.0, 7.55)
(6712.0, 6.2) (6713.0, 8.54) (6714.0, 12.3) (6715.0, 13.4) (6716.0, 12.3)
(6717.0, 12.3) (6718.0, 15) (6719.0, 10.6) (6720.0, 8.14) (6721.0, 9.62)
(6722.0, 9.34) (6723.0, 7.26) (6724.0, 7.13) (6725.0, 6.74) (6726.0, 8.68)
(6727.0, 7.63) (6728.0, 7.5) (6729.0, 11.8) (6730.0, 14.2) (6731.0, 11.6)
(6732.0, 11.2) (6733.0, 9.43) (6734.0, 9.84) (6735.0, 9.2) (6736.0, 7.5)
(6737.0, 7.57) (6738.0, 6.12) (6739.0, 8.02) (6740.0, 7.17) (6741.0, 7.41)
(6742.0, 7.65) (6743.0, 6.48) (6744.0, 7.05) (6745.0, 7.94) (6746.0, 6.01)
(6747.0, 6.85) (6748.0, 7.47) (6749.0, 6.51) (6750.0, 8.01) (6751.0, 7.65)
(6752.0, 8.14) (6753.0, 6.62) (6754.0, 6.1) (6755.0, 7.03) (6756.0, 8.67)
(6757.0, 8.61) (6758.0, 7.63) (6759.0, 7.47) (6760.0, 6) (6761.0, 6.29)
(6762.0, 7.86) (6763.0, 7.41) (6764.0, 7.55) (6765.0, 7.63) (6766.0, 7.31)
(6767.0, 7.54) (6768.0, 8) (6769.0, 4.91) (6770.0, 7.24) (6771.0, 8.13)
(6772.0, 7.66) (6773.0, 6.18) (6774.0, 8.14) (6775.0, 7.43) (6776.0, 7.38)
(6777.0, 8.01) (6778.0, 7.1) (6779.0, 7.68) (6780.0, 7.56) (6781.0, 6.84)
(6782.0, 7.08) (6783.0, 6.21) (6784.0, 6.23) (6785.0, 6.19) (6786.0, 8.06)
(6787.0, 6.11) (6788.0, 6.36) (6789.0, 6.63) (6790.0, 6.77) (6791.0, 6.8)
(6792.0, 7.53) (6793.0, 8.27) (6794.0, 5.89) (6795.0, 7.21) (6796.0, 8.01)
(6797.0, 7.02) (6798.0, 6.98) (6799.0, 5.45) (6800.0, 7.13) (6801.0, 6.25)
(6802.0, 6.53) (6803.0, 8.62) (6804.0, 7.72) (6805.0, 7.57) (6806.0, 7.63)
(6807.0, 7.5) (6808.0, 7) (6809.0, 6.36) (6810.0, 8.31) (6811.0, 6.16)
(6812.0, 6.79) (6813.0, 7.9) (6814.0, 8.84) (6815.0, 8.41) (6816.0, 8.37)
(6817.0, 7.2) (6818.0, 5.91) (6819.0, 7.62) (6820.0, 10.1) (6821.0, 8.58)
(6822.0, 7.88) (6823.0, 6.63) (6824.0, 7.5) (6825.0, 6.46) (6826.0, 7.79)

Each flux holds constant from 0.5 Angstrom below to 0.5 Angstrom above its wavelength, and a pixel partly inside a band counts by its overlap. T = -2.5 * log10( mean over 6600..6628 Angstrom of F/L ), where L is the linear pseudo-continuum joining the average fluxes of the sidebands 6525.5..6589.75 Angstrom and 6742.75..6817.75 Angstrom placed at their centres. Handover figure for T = 0.41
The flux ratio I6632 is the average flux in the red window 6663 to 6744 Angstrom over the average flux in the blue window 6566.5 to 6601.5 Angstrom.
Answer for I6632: 0.8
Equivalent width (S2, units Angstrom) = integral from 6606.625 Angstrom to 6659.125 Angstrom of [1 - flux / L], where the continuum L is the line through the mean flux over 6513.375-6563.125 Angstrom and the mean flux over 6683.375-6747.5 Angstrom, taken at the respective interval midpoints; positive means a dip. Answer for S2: 8.4 Angstrom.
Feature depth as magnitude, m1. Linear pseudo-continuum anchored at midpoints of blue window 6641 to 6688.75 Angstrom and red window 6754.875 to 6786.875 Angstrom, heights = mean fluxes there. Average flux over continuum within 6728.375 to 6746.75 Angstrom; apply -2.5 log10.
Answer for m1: -0.19 mag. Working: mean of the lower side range 7.22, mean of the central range 8.64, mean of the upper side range 7.27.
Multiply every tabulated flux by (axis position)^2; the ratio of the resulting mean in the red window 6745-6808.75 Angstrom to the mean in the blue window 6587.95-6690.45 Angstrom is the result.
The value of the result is 1.02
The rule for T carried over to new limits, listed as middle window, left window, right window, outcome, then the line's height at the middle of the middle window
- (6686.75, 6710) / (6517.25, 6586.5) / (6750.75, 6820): 0.27 mag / 8.8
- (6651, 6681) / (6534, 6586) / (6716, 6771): 0.33 mag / 10.1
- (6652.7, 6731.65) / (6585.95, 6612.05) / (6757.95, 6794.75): -0.06 mag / 7.4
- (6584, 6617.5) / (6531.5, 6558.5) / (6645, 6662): -0.10 mag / 7.46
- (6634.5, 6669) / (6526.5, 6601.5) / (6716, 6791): 0.30 mag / 9.65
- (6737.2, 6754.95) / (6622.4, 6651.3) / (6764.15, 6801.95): 0.01 mag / 7.17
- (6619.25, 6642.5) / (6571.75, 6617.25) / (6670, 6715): 0.09 mag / 8.41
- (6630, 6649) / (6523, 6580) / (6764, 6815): 0.28 mag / 9.69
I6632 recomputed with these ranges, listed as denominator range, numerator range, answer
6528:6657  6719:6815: 0.79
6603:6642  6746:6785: 0.95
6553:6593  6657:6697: 0.52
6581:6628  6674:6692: 0.78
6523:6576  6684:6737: 0.73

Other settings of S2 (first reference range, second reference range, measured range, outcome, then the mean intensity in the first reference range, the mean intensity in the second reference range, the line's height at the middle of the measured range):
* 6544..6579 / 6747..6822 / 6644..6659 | 5.2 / 13.3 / 7.29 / 10.9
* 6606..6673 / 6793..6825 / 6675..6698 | 2.1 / 7.48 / 7.39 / 7.46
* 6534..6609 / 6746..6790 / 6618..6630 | 2.6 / 11.1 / 7.18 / 10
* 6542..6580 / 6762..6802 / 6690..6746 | 2.3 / 12.9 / 7.08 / 8.76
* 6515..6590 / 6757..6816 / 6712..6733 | -4.7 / 11.2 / 7.2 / 8.3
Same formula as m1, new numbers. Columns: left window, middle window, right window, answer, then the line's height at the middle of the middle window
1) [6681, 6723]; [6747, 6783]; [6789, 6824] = 0.04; 7.57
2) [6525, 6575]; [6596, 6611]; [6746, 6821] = 0.37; 10.5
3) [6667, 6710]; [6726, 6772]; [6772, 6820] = -0.10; 7.16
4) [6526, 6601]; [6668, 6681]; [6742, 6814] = 0.18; 9.1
